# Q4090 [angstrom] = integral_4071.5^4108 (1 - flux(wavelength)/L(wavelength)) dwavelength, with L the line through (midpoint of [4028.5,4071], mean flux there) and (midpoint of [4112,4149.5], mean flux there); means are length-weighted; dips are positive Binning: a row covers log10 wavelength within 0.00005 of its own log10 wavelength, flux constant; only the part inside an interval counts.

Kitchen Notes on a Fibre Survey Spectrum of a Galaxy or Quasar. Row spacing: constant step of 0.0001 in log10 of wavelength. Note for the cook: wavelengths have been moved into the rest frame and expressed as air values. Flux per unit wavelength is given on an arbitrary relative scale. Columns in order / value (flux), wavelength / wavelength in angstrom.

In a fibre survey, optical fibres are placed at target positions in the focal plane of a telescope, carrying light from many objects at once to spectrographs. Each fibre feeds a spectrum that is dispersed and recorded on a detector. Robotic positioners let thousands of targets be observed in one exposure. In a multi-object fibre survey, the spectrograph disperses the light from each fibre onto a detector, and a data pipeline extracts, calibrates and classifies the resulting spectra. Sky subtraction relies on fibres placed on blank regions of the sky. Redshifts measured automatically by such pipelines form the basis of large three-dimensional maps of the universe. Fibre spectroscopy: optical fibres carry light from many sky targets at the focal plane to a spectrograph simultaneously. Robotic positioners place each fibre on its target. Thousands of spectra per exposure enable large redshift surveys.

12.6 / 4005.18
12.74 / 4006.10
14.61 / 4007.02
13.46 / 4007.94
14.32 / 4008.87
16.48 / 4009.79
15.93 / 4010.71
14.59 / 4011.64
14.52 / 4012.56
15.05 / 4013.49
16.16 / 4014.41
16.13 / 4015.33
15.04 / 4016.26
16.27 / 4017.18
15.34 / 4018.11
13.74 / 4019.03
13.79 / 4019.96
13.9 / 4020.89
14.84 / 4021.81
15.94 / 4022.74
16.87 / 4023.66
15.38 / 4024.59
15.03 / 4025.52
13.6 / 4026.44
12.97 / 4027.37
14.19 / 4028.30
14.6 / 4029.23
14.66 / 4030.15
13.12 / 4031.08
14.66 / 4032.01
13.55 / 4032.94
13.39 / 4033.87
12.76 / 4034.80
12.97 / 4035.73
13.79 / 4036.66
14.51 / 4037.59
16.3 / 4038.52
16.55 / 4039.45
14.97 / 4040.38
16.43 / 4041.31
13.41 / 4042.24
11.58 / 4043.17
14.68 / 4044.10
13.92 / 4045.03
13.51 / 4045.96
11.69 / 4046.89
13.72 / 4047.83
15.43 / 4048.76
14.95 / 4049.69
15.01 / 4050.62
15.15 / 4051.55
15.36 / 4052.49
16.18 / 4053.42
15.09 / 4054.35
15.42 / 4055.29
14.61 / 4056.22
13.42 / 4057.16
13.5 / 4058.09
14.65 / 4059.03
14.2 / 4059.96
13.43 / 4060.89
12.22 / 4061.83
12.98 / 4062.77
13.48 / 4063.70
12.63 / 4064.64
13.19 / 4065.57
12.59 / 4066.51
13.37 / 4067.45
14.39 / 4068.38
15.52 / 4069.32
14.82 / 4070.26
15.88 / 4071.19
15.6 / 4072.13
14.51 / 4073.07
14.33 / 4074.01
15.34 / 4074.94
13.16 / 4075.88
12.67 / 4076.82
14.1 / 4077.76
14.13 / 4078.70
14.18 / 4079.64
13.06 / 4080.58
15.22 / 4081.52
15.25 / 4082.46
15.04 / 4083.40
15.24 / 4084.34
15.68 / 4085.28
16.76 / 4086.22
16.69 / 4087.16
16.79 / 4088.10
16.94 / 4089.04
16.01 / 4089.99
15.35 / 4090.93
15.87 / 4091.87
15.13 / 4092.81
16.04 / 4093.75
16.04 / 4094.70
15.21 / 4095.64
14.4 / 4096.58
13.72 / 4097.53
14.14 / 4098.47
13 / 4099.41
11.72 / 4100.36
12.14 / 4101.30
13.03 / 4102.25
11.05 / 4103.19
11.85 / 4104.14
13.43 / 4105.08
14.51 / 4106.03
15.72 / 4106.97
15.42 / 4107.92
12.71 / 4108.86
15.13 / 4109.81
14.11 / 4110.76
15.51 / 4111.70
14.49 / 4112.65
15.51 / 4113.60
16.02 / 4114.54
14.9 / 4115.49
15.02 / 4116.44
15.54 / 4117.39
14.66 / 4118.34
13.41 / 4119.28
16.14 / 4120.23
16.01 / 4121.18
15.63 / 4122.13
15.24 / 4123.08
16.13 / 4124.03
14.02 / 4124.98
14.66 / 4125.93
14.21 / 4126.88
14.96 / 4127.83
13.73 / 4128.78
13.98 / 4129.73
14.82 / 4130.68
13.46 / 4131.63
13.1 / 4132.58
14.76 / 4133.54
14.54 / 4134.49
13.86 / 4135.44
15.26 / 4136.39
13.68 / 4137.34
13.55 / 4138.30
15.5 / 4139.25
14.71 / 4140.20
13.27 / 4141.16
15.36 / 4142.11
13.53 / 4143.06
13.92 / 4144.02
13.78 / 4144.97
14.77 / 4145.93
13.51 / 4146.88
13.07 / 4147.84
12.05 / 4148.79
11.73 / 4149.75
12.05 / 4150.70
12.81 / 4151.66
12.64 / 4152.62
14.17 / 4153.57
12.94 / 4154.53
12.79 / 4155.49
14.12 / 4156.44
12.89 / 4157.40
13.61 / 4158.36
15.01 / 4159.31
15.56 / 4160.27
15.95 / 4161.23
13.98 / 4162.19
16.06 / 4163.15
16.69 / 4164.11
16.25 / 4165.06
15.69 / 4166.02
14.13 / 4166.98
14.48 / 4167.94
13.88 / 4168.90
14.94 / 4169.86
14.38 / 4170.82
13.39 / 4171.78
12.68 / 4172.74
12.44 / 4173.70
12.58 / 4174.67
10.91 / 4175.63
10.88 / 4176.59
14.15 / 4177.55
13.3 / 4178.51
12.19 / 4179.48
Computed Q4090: -0.7 angstrom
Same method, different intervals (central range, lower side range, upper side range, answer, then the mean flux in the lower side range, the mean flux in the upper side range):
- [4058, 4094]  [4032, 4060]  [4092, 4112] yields -1.1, 14.4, 14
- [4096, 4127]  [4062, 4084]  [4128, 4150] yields -0.7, 14.1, 13.9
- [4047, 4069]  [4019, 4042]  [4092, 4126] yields 0.6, 14.5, 14.5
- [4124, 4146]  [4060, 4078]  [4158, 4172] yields 0.6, 13.9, 15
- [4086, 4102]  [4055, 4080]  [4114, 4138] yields -0.8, 14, 14.7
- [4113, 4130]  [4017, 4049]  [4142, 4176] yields -1.2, 14.3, 13.8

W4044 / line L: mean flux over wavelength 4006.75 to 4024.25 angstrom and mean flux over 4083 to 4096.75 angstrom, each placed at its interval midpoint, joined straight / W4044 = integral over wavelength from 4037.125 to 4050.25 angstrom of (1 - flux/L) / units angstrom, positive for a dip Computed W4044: 0.8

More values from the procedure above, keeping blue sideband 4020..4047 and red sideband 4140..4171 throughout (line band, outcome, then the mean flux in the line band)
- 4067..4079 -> -0.2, 14.5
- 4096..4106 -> 0.9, 12.9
